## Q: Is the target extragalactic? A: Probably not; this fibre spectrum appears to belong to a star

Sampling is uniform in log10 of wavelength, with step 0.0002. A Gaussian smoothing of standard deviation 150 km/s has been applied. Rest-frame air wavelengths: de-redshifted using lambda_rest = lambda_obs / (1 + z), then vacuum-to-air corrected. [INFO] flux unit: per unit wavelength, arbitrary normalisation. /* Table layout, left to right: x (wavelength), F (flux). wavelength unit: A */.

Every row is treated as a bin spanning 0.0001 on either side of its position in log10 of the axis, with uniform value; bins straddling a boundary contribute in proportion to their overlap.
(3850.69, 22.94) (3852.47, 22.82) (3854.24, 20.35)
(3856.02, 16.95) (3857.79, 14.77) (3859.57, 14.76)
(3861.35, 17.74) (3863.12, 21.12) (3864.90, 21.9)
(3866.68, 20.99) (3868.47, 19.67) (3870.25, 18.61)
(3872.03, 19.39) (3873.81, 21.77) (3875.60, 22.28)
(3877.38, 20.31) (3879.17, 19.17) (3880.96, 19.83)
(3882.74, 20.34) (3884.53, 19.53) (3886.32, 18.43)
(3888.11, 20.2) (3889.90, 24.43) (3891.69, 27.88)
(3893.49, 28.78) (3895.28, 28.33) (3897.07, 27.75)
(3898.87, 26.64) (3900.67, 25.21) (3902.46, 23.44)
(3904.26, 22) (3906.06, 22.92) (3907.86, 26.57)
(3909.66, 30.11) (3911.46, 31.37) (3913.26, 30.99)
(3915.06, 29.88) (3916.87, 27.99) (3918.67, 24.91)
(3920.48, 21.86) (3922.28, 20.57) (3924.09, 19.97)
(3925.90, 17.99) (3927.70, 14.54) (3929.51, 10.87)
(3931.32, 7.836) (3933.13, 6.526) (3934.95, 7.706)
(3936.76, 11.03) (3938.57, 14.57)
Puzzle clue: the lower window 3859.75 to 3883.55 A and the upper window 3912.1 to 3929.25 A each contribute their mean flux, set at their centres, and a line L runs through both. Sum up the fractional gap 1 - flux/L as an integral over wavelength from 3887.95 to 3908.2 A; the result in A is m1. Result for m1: -3.7 A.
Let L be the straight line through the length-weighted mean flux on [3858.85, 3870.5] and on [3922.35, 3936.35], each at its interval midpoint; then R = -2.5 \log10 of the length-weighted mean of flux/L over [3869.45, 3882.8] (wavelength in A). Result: -0.117 mag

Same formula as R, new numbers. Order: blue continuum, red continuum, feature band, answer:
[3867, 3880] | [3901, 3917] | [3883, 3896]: -0.01 mag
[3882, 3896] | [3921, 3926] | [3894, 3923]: -0.22 mag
